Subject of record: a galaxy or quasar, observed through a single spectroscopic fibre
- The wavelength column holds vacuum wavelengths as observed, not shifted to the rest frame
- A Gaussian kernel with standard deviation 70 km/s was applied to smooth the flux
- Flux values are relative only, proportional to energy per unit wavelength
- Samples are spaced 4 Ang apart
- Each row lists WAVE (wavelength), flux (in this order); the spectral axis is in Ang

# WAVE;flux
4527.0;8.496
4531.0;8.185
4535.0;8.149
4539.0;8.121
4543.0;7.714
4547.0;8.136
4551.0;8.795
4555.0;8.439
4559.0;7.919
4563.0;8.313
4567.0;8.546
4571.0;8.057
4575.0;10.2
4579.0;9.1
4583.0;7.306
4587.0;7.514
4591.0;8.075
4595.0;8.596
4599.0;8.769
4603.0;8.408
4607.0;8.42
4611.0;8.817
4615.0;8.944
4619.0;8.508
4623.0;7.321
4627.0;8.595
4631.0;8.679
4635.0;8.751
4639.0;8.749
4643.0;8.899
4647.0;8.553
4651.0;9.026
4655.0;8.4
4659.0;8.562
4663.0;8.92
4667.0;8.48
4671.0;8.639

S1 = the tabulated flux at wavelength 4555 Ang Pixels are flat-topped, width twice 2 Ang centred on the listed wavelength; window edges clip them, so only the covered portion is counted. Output 8.439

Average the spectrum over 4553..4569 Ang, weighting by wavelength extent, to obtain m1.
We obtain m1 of 8.3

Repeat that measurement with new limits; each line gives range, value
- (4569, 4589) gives 8.44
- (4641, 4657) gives 8.72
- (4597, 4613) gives 8.6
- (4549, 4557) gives 8.62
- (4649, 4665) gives 8.73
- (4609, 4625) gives 8.4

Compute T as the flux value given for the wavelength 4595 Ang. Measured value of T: 8.596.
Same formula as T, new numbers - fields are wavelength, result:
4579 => 9.1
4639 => 8.749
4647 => 8.553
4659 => 8.562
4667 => 8.48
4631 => 8.679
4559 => 7.919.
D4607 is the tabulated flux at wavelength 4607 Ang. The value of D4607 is 8.42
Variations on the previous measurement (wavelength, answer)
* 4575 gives 10.2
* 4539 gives 8.121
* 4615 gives 8.944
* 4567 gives 8.546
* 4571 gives 8.057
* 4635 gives 8.751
